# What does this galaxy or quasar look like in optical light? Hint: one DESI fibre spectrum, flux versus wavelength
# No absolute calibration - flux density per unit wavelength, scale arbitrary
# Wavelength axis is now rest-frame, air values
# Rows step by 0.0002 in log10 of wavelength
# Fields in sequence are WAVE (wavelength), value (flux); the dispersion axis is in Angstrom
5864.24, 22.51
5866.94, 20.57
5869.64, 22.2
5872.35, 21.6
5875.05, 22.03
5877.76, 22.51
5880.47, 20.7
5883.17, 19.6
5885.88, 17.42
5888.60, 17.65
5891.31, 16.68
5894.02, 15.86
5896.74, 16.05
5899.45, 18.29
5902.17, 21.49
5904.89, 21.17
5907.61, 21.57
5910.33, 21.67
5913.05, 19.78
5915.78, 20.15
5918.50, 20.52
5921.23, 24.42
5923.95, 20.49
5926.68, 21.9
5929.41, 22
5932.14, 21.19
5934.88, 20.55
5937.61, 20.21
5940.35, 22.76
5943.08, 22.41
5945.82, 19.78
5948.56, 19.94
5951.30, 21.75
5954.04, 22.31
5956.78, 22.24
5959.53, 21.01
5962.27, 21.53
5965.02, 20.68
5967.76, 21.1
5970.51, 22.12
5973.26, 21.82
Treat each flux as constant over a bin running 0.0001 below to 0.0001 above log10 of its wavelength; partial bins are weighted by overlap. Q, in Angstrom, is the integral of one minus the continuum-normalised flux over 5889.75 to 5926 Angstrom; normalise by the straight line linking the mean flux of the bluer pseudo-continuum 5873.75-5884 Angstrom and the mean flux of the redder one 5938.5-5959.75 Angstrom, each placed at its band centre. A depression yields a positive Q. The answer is 2.5 Angstrom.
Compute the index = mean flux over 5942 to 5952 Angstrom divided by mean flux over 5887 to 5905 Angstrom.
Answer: 1.2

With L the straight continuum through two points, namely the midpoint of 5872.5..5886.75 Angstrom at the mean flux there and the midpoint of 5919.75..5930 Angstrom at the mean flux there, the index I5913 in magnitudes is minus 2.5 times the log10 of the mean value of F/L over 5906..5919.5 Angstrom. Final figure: 0.05 mag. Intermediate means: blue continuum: 20.7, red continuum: 22.2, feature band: 20.8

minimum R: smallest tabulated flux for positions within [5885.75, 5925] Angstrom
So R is 15.86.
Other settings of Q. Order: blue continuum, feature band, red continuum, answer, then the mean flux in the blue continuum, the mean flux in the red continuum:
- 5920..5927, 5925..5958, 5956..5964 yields 0.7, 22.3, 21.5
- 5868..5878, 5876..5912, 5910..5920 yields 3.2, 22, 20.5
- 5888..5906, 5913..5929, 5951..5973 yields -1.6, 18.2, 21.6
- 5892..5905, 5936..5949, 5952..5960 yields 0.0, 18.2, 21.9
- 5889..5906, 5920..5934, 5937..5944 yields -0.8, 18.2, 21.9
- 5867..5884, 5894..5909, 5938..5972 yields 1.4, 21.4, 21.4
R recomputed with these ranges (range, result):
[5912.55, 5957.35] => 19.78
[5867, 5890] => 17.42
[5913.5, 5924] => 20.15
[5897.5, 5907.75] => 18.29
